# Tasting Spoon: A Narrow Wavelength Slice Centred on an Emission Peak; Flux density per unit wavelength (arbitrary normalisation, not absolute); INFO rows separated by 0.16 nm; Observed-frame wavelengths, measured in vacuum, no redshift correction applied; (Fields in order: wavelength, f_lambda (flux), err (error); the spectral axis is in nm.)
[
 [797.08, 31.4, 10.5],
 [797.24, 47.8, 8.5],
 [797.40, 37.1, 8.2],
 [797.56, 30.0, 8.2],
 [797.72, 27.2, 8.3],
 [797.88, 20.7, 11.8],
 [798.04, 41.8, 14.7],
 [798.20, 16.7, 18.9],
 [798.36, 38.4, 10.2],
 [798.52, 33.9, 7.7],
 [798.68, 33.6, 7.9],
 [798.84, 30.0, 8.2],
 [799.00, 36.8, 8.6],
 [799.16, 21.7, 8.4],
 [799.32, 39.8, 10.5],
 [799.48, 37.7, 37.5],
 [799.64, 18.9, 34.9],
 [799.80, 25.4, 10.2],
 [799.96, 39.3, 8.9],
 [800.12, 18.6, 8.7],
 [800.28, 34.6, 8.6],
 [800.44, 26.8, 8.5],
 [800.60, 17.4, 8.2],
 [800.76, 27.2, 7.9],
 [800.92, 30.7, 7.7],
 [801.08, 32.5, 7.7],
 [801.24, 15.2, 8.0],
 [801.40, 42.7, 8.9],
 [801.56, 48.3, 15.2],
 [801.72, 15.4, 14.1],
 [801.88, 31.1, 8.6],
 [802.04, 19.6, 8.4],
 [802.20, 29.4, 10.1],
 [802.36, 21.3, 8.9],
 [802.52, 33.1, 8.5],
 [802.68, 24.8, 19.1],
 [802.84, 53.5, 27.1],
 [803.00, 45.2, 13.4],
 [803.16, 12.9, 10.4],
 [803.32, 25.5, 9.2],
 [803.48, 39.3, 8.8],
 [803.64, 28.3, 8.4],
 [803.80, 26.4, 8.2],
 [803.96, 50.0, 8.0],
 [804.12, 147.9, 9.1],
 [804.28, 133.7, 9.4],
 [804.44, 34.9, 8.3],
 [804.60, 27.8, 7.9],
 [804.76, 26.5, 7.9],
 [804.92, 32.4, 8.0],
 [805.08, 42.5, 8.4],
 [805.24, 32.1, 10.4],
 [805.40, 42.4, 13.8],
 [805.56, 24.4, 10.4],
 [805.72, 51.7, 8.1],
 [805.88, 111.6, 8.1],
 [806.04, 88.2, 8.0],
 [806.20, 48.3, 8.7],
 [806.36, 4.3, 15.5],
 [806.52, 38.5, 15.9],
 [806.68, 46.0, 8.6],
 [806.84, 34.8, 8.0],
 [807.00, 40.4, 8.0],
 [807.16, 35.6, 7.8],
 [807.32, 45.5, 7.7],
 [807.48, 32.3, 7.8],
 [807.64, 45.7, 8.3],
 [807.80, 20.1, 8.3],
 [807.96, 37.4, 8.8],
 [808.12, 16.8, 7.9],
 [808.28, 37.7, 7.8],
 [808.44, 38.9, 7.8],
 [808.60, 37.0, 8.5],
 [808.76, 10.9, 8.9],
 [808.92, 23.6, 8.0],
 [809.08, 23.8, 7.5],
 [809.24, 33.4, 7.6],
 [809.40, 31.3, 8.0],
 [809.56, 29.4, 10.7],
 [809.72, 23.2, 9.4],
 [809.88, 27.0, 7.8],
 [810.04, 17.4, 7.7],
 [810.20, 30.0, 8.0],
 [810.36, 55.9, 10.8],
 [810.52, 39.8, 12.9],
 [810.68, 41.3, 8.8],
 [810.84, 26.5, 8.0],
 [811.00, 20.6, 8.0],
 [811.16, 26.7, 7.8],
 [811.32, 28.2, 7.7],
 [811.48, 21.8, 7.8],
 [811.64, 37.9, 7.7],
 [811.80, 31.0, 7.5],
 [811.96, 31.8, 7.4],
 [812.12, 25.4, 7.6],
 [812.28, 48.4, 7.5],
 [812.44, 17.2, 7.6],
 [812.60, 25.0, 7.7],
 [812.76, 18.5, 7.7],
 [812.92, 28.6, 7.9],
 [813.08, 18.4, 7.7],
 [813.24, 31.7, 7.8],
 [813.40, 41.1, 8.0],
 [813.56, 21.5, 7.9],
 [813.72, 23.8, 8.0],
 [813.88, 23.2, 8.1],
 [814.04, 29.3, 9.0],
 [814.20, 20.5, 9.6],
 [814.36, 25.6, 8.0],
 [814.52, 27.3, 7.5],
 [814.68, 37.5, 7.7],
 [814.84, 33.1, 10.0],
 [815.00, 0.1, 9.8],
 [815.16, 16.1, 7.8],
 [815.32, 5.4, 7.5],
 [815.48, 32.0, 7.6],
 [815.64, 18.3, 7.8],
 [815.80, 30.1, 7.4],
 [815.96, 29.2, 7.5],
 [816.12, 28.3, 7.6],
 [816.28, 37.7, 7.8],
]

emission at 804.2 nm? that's [S II]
